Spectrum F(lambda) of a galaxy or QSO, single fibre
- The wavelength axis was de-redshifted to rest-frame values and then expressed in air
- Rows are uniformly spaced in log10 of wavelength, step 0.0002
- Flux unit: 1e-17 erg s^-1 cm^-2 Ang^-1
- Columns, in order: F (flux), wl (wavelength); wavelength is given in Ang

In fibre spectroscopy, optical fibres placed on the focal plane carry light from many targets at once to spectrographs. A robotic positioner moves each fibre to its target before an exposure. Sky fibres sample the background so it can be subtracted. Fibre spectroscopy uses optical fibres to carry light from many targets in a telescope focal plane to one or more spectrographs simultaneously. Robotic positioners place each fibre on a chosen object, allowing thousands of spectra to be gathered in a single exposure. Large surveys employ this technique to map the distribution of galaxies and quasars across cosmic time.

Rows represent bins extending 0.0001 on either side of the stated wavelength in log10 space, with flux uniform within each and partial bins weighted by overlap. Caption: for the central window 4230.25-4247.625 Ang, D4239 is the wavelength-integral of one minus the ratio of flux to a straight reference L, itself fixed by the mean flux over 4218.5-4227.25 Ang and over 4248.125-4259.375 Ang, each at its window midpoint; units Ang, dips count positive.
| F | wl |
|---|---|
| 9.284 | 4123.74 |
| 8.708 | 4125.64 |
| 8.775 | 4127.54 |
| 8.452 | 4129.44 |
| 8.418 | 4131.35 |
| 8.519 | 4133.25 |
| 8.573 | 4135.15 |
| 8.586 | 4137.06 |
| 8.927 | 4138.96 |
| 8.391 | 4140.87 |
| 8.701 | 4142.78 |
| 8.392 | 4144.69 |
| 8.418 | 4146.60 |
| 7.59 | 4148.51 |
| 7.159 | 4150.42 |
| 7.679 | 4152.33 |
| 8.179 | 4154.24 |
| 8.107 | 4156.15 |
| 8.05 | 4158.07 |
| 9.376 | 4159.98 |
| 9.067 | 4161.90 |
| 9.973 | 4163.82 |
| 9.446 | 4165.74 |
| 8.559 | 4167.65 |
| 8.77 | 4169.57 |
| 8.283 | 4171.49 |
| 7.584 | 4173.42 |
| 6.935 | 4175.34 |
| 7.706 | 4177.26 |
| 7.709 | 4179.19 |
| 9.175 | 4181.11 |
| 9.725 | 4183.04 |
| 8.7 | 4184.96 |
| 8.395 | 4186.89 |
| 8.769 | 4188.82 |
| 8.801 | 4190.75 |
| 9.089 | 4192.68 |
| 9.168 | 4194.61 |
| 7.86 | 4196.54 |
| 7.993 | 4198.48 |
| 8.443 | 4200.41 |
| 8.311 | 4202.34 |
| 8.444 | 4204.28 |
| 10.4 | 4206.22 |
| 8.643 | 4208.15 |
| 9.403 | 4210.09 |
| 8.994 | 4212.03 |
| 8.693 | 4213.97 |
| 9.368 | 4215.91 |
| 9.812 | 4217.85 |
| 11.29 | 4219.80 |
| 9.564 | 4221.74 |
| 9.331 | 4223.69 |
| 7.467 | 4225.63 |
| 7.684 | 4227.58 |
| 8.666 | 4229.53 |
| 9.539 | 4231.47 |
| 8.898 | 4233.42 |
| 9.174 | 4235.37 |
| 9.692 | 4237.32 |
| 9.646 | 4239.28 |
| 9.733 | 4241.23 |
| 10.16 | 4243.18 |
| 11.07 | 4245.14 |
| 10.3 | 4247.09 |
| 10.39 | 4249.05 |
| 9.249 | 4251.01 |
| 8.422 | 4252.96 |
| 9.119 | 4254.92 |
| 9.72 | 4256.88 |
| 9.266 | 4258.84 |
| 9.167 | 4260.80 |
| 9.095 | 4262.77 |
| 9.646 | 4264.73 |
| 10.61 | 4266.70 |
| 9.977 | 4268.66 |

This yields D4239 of -0.8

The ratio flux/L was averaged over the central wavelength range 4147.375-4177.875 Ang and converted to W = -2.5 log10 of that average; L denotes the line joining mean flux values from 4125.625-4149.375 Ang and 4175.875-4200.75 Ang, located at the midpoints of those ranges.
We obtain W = 0.03 mag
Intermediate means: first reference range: 8.49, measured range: 8.29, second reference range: 8.56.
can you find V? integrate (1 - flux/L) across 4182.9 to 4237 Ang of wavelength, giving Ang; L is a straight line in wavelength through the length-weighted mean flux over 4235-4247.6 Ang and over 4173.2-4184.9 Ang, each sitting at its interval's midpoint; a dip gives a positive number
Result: 0.8 Ang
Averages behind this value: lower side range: 8.22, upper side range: 9.99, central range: 8.95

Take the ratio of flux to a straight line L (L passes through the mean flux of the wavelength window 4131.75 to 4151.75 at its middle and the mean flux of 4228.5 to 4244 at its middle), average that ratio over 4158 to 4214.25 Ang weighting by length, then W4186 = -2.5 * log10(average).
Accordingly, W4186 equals 0.018 mag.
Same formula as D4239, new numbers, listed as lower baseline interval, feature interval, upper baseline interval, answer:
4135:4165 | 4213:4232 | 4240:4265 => 0.3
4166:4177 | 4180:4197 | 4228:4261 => -0.9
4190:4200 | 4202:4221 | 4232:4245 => -0.8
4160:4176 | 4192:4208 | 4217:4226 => 0.9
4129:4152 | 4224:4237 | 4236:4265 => 1.0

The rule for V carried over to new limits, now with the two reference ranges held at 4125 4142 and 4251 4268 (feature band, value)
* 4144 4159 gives 1.32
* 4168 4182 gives 1.28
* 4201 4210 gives 0.07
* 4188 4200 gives 0.49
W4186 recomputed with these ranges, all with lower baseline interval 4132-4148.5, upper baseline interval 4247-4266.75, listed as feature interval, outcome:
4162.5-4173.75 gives -0.01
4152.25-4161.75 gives 0.03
